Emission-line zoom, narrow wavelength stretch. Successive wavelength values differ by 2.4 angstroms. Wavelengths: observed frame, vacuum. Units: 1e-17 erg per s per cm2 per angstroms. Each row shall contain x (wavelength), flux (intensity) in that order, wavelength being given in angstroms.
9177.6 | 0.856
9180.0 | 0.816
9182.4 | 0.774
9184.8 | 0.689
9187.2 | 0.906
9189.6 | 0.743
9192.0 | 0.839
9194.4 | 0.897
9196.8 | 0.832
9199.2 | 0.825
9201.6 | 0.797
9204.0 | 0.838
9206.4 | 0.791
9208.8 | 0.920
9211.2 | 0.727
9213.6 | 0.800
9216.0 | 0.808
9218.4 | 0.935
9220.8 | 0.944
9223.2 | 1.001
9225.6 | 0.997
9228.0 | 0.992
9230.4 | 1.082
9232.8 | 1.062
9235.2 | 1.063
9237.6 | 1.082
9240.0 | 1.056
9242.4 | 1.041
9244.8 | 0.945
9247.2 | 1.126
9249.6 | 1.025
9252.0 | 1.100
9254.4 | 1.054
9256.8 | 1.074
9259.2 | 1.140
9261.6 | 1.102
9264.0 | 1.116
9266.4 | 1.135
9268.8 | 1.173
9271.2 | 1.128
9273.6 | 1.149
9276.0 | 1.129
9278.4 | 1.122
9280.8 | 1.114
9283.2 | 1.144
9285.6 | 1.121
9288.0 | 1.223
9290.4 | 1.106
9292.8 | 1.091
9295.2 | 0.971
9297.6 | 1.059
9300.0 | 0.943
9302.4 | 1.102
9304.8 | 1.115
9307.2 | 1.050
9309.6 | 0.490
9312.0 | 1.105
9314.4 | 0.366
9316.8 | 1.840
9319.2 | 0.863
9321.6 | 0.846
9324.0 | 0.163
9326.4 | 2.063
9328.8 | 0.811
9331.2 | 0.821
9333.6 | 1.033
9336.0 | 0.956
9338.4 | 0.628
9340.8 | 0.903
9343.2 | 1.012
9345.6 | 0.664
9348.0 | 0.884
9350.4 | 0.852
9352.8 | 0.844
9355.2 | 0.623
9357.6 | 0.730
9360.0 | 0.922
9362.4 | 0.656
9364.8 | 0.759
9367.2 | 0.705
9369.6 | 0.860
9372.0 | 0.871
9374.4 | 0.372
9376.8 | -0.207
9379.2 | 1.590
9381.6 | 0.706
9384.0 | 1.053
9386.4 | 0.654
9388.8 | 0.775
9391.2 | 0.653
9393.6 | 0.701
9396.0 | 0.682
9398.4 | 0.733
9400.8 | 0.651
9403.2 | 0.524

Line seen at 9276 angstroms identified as Mg II 2798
